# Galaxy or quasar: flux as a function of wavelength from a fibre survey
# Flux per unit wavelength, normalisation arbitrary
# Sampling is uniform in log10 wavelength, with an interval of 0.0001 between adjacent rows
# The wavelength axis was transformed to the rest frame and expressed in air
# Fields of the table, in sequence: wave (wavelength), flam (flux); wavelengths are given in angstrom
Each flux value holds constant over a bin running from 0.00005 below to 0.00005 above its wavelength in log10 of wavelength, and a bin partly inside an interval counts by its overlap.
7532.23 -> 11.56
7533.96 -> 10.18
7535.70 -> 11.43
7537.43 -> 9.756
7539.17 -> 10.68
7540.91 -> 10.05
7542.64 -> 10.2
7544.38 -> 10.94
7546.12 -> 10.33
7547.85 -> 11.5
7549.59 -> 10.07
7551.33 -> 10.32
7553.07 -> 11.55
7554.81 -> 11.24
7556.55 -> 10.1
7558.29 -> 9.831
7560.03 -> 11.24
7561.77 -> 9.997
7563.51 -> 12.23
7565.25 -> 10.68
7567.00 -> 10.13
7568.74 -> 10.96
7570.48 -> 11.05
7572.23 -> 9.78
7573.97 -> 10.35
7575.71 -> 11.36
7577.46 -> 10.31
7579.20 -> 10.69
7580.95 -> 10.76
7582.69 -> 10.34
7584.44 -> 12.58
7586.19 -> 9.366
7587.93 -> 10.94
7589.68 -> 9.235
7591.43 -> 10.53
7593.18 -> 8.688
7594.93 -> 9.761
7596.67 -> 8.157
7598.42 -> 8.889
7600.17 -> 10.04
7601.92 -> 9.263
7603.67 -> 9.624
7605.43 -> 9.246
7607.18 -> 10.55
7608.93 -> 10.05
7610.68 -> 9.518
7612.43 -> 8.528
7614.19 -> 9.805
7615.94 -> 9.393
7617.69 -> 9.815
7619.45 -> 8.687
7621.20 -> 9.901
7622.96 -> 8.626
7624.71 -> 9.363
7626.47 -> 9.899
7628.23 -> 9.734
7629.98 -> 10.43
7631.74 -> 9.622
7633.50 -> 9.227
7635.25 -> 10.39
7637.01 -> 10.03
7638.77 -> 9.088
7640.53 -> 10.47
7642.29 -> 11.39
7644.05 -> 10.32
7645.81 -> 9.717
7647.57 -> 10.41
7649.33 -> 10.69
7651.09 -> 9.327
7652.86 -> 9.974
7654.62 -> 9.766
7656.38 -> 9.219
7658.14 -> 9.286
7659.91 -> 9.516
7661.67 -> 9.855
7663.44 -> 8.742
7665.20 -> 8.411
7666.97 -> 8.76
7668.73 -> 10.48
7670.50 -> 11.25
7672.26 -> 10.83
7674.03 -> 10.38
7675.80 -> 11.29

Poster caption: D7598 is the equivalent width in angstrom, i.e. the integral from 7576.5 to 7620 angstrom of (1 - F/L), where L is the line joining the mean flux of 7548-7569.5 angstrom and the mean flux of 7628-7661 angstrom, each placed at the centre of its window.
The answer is 2.35 angstrom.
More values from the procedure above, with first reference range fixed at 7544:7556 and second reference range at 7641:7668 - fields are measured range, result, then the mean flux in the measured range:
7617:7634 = 0.8 angstrom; 9.53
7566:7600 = 0.9 angstrom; 10.2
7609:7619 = 0.7 angstrom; 9.43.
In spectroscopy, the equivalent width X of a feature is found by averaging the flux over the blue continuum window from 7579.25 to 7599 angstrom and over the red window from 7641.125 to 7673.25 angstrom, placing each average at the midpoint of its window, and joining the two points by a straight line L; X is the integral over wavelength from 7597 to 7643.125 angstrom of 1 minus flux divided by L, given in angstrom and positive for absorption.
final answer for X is 1.3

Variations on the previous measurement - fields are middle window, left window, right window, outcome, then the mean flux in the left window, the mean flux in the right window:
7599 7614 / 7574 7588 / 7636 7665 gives 1.2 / 10.8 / 9.83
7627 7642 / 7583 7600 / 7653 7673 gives -0.3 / 9.82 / 9.65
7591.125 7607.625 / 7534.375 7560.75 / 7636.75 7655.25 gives 1.5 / 10.6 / 10.1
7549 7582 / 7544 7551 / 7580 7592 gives -0.2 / 10.7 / 10.5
